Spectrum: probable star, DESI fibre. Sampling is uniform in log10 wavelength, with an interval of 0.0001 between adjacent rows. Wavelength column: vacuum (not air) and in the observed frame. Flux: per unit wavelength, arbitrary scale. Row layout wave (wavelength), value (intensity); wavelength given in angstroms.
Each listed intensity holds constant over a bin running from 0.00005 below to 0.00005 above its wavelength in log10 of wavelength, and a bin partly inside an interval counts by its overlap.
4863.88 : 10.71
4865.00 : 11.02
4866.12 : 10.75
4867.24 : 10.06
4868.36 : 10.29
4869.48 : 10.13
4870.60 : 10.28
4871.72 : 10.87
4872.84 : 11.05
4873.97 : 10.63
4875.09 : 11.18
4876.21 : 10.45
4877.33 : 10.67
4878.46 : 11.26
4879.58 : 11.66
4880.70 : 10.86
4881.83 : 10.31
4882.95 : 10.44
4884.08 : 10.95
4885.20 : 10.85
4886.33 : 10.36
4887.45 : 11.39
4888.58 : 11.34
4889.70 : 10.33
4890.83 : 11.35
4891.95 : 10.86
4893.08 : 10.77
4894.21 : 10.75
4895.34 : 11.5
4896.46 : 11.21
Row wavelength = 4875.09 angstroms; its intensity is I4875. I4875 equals 11.18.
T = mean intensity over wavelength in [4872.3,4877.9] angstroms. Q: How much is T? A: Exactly 10.8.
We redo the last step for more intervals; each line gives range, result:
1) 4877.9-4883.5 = 10.9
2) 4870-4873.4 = 10.7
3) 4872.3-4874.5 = 10.8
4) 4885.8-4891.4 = 11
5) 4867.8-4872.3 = 10.4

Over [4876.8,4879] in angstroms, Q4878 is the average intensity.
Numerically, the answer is 10.9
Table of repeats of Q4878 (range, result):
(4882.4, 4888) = 10.8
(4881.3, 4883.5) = 10.4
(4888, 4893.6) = 10.9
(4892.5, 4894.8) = 10.7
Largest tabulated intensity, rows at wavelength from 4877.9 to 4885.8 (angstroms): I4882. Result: 11.66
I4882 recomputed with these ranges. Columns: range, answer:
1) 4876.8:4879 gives 11.26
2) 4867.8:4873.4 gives 11.05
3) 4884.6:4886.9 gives 10.85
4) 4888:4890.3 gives 11.34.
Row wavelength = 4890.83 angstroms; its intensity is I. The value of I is 11.35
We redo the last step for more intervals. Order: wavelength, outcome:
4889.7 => 10.33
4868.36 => 10.29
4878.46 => 11.26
